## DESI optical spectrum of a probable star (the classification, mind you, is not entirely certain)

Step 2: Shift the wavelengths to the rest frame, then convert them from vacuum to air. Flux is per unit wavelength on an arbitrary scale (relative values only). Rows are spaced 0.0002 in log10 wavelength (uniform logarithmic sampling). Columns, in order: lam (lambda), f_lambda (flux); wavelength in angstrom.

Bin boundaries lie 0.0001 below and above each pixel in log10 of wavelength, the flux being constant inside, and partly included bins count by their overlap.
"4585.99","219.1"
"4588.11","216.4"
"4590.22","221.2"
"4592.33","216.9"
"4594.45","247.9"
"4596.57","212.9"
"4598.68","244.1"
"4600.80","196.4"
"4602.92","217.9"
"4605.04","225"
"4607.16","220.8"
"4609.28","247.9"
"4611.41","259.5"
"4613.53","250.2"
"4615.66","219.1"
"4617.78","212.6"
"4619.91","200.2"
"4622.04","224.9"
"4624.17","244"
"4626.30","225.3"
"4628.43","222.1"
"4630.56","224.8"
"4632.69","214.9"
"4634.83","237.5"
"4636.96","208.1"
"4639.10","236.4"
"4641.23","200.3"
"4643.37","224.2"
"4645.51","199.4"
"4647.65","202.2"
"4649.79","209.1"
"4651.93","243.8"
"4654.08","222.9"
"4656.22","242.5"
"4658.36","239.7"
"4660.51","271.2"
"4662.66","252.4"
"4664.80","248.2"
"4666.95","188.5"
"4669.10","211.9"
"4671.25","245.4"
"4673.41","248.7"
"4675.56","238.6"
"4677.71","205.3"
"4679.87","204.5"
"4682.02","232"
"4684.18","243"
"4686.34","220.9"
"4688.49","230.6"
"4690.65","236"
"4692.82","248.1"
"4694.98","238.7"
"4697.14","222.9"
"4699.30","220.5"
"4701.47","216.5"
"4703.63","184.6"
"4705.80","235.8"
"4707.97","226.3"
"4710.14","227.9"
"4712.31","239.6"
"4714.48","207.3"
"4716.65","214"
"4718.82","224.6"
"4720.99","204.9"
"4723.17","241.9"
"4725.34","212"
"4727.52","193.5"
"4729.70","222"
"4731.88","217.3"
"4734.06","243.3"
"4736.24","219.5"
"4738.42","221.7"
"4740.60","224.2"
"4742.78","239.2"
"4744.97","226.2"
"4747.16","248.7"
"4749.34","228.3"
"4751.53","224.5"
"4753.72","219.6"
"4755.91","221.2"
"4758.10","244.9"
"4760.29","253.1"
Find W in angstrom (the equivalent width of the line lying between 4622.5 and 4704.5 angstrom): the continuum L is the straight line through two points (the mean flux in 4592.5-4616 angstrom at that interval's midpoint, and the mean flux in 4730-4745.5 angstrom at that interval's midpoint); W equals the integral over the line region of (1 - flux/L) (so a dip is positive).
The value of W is 0.9 angstrom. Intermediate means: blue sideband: 231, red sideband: 227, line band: 227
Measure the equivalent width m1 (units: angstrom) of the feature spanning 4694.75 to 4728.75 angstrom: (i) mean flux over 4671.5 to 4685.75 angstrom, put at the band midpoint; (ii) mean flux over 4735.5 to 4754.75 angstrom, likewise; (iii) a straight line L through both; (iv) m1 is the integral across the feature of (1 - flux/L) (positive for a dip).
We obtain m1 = 1.5 angstrom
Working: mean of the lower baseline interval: 229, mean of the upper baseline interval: 228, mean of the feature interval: 219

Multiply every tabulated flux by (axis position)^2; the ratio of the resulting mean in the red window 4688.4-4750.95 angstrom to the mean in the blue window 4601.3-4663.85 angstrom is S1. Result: 1.03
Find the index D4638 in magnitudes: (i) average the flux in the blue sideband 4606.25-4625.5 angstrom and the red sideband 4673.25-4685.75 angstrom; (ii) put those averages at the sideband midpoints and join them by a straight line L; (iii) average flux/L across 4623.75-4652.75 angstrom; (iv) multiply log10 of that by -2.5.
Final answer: 0.045 mag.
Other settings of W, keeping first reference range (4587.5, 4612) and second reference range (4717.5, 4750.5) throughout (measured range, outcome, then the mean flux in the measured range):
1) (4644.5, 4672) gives -0.38 angstrom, 229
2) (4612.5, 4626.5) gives 0.08 angstrom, 225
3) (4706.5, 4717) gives 0.03 angstrom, 224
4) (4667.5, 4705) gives -0.10 angstrom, 226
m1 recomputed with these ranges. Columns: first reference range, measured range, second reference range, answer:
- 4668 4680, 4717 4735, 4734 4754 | 0.72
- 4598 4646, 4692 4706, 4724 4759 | 0.15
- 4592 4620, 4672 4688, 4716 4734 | -0.47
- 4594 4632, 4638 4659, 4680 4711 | 0.49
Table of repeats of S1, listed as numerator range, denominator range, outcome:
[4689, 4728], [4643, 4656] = 1.05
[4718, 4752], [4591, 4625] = 1.04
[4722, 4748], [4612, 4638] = 1.05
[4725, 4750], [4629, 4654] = 1.07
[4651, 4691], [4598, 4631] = 1.05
